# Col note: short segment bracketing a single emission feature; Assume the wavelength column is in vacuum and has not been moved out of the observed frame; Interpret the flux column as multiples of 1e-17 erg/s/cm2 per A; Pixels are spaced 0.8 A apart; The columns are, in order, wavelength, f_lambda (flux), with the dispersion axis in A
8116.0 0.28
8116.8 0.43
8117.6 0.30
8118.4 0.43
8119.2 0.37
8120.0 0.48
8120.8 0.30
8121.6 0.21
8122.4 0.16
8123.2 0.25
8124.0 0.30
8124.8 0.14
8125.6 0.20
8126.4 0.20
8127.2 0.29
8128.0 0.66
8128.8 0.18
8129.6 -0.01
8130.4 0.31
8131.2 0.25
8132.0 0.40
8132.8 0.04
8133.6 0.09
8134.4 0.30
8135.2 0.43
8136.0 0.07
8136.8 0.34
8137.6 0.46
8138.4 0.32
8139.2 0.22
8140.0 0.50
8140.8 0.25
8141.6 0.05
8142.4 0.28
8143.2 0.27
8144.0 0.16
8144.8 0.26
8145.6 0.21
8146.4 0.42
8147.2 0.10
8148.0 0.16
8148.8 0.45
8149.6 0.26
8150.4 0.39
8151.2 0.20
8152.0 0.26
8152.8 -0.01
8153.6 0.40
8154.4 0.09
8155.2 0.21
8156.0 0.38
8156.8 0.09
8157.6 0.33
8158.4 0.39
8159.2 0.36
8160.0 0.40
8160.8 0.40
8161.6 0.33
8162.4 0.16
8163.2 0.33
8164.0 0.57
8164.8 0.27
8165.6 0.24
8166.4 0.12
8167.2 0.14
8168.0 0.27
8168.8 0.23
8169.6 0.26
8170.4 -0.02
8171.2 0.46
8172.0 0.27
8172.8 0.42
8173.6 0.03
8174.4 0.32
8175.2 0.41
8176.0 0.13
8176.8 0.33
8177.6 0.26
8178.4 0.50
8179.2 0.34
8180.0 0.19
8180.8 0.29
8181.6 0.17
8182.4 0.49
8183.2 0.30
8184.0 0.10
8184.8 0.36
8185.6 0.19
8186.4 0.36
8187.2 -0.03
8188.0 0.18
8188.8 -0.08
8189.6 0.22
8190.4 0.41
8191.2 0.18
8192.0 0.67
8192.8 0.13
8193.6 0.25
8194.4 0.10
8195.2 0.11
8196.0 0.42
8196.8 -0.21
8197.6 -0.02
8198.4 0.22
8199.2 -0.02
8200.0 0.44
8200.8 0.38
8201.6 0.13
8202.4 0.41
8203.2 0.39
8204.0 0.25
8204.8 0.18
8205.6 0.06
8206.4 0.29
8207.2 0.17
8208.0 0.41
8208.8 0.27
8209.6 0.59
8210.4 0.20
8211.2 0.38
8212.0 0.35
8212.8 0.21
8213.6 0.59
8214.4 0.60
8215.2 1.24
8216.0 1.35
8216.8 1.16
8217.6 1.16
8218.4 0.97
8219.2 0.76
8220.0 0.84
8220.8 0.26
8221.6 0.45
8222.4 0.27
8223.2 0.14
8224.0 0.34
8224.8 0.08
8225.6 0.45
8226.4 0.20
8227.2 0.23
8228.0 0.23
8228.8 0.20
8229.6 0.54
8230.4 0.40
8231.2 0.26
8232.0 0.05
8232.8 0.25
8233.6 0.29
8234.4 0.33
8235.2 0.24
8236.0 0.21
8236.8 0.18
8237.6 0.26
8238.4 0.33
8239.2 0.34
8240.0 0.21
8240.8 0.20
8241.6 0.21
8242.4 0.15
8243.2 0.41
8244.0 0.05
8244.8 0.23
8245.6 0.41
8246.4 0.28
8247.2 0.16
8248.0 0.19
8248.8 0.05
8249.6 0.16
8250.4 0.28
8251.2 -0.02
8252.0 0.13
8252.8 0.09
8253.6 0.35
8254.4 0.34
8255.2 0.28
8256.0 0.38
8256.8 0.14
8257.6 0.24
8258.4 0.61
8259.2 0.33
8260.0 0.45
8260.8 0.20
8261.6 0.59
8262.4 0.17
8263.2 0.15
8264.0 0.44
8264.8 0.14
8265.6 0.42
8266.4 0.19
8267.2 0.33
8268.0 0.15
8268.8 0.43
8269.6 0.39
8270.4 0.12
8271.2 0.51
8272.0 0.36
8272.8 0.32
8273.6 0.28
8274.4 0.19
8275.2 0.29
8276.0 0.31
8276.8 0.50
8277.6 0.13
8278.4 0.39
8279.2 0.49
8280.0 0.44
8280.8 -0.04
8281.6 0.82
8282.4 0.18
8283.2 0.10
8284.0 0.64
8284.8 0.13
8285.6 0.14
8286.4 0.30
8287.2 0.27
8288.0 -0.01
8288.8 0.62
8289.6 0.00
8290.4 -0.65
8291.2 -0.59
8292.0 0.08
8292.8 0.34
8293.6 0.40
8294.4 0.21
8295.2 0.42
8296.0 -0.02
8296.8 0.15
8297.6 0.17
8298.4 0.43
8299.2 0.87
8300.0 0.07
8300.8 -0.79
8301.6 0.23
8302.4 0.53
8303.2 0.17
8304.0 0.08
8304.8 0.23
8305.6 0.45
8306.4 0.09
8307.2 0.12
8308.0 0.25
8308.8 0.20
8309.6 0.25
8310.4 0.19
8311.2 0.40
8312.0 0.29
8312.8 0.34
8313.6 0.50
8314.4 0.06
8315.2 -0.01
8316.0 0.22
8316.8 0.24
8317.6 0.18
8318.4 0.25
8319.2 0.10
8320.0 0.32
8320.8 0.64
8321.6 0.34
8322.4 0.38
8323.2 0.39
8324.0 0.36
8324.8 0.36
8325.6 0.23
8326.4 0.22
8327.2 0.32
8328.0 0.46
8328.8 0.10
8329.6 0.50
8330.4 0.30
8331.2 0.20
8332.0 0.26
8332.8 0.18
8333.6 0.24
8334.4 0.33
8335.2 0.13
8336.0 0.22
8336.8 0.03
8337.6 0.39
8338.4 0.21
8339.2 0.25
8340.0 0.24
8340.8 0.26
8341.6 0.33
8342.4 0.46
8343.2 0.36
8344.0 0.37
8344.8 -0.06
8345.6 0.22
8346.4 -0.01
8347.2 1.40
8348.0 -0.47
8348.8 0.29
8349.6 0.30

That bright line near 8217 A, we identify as H-gamma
